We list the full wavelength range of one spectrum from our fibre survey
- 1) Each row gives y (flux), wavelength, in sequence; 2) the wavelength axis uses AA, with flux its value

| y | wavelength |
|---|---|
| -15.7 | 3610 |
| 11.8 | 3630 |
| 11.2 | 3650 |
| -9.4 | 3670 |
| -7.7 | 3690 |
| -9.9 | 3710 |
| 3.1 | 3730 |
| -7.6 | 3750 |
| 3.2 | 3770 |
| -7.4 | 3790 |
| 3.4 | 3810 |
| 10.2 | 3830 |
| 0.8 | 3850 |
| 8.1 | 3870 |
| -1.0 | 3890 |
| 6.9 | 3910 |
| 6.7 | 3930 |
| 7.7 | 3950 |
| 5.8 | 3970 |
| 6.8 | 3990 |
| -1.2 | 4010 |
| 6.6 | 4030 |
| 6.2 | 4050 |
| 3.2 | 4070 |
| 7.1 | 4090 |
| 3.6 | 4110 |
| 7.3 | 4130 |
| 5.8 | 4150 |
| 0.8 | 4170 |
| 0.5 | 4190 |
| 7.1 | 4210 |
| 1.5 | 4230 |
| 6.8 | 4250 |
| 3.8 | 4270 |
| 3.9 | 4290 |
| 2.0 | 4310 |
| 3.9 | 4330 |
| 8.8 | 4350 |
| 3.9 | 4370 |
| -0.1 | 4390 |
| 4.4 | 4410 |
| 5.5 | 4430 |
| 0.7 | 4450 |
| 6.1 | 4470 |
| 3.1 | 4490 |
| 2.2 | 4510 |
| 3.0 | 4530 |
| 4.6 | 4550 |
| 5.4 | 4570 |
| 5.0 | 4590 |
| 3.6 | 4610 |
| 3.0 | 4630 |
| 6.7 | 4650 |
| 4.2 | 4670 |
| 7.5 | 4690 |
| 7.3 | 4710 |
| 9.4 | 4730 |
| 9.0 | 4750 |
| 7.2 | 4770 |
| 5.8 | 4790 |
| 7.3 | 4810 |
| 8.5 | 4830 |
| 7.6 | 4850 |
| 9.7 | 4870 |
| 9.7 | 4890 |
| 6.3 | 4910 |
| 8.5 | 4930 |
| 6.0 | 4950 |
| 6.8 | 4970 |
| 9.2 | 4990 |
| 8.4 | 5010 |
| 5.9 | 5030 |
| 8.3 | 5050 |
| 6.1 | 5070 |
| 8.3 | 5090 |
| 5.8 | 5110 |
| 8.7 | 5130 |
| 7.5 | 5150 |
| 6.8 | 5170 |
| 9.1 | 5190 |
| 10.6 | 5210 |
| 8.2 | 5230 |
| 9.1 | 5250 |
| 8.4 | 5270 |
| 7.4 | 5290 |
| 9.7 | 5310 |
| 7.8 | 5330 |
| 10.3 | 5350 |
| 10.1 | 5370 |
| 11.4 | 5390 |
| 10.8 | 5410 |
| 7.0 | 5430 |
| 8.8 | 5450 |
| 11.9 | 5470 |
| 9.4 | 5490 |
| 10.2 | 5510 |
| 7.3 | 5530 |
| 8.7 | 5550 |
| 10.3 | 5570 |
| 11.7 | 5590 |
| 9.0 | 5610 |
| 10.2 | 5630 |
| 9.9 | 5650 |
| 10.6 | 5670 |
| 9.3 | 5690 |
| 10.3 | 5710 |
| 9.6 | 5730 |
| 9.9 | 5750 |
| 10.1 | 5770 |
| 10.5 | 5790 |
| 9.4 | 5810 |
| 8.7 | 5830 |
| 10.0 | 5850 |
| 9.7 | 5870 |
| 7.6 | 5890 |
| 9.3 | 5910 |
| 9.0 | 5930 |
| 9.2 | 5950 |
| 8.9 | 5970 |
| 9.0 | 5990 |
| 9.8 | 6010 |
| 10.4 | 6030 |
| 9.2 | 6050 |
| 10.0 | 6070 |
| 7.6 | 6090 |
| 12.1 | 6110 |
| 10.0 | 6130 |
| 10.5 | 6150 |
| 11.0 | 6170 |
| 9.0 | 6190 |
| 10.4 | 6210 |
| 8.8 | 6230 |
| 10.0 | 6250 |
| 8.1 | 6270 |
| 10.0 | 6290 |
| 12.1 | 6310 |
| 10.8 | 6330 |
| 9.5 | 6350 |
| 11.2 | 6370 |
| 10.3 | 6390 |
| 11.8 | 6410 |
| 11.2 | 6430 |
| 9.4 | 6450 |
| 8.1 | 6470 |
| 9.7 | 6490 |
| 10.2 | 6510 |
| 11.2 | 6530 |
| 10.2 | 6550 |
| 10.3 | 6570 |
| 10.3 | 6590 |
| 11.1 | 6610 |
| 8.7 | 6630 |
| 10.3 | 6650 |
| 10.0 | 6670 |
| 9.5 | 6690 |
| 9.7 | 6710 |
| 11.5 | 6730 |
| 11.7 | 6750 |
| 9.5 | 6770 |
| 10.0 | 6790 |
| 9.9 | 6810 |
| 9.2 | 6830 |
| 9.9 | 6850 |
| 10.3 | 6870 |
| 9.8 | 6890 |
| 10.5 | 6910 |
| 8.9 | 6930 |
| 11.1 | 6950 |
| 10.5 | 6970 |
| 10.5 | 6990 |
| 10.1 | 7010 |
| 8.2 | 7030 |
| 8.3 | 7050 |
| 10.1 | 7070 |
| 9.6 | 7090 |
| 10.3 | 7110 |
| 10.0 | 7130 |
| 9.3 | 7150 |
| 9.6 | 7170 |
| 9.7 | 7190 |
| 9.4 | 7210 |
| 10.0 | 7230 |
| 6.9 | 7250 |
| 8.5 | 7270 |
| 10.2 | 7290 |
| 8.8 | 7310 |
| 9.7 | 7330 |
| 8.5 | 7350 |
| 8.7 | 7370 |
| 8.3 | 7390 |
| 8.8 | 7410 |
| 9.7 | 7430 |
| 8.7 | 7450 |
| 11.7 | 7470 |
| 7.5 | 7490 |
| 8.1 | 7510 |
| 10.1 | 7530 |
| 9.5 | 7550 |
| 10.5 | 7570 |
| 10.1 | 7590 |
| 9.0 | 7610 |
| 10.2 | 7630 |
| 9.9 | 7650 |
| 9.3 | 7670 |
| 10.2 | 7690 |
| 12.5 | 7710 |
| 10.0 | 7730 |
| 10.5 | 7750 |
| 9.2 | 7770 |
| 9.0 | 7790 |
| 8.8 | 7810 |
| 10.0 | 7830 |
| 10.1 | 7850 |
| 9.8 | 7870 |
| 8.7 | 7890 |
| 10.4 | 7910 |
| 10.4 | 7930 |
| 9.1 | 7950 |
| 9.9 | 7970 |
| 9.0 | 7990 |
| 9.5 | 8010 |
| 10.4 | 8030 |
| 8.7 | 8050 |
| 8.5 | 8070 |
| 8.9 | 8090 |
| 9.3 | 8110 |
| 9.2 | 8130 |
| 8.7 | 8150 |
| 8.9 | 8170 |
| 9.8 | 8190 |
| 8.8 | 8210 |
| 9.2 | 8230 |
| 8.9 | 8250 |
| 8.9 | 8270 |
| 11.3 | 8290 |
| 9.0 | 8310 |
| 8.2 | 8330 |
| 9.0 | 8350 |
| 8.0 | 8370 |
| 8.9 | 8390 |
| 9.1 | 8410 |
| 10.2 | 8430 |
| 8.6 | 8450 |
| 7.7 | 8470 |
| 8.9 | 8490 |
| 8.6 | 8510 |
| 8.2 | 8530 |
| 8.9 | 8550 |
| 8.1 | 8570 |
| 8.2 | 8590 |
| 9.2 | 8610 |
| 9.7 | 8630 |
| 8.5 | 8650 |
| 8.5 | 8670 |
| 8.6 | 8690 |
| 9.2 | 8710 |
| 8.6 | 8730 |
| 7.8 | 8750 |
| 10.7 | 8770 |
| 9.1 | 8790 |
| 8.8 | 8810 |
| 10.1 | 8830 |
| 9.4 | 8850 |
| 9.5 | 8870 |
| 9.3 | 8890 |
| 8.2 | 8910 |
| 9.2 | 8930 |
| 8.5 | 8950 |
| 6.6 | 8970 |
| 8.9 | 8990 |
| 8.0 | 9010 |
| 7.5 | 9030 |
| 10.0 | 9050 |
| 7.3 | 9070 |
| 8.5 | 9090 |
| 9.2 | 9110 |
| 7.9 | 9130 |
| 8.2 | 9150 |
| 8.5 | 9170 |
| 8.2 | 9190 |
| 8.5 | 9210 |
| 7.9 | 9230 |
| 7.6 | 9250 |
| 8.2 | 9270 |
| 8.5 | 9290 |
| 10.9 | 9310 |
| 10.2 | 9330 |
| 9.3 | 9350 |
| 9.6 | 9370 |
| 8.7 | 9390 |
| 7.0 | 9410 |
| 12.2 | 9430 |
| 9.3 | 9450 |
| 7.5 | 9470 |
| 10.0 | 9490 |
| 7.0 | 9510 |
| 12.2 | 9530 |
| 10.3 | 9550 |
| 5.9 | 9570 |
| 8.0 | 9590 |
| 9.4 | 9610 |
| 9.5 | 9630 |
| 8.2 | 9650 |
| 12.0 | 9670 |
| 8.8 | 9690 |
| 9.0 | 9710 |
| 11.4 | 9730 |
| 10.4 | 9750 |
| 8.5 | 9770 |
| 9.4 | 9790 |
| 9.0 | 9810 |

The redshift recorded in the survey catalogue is 0.175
